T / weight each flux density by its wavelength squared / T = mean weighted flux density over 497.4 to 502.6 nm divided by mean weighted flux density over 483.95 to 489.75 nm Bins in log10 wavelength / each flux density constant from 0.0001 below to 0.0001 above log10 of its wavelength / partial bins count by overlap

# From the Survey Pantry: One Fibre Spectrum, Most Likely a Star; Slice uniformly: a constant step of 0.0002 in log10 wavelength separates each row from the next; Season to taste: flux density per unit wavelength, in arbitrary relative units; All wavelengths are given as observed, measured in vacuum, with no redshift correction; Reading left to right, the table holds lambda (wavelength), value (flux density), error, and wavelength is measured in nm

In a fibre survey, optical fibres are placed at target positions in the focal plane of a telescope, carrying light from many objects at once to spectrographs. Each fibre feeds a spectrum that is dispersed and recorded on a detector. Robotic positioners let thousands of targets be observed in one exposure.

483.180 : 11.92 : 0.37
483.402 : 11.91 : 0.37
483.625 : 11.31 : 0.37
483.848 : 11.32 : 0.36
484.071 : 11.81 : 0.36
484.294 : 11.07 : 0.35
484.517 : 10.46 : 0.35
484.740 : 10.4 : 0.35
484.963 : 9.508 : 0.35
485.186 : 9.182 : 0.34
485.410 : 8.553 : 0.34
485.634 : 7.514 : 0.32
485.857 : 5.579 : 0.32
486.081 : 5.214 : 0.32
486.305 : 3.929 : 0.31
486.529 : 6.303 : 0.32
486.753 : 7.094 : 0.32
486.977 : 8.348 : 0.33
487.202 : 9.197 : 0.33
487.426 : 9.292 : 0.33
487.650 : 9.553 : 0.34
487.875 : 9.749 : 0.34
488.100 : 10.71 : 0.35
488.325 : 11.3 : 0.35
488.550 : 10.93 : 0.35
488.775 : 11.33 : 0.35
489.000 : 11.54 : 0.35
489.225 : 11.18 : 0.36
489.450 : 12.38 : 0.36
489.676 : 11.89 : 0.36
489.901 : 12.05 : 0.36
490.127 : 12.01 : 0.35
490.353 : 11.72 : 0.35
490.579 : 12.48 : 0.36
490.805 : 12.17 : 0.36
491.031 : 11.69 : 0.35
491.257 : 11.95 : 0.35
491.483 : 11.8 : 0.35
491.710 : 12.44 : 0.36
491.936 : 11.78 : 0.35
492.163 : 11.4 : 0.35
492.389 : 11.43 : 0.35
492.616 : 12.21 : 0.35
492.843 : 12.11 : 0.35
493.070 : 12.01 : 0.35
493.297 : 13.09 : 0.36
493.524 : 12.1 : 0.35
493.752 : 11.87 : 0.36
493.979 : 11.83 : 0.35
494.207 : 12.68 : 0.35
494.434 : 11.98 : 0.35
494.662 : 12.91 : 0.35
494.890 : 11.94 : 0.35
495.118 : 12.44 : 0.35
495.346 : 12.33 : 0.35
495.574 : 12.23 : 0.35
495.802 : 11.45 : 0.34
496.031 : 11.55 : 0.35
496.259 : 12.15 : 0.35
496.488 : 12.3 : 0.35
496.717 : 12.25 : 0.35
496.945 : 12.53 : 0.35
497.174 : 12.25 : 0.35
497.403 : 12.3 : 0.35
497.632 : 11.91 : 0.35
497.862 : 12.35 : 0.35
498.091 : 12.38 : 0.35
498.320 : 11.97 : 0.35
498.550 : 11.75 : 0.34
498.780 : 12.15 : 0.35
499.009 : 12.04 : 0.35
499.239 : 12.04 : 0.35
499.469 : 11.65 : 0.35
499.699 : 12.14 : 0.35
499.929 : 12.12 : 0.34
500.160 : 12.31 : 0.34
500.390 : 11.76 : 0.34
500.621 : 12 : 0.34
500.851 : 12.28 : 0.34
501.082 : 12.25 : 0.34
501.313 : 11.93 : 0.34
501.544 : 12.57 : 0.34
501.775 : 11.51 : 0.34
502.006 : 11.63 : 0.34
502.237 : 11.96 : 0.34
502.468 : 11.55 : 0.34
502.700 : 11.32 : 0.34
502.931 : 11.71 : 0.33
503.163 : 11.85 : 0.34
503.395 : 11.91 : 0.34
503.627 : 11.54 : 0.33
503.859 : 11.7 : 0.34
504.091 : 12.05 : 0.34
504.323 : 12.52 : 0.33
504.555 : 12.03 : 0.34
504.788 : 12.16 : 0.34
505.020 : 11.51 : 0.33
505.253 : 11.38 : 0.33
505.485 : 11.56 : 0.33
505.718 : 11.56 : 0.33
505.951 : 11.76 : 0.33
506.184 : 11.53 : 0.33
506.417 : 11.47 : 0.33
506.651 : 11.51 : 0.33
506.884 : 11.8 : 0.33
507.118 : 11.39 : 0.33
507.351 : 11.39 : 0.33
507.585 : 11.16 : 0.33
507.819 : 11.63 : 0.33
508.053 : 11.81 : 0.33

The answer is 1.35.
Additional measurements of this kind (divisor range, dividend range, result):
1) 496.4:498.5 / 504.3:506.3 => 0.99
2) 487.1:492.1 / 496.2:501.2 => 1.11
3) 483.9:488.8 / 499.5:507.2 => 1.42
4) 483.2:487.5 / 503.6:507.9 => 1.42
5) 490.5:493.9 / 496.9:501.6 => 1.04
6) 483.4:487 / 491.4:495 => 1.44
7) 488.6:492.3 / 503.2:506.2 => 1.05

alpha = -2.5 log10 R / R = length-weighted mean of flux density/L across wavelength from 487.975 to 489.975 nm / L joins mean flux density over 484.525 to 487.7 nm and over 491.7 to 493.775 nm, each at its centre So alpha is -0.18 mag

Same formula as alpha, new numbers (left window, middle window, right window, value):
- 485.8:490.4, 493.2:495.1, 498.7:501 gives -0.13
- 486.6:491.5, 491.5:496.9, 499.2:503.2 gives -0.07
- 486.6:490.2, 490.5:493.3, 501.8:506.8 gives -0.12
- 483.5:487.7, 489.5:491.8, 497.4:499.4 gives -0.20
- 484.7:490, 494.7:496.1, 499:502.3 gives -0.11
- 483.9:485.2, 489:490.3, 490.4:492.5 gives -0.03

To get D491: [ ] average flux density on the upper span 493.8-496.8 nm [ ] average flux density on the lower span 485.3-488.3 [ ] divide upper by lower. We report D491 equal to 1.54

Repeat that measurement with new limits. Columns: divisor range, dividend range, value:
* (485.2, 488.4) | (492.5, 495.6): 1.53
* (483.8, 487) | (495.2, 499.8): 1.45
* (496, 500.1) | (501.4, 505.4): 0.98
